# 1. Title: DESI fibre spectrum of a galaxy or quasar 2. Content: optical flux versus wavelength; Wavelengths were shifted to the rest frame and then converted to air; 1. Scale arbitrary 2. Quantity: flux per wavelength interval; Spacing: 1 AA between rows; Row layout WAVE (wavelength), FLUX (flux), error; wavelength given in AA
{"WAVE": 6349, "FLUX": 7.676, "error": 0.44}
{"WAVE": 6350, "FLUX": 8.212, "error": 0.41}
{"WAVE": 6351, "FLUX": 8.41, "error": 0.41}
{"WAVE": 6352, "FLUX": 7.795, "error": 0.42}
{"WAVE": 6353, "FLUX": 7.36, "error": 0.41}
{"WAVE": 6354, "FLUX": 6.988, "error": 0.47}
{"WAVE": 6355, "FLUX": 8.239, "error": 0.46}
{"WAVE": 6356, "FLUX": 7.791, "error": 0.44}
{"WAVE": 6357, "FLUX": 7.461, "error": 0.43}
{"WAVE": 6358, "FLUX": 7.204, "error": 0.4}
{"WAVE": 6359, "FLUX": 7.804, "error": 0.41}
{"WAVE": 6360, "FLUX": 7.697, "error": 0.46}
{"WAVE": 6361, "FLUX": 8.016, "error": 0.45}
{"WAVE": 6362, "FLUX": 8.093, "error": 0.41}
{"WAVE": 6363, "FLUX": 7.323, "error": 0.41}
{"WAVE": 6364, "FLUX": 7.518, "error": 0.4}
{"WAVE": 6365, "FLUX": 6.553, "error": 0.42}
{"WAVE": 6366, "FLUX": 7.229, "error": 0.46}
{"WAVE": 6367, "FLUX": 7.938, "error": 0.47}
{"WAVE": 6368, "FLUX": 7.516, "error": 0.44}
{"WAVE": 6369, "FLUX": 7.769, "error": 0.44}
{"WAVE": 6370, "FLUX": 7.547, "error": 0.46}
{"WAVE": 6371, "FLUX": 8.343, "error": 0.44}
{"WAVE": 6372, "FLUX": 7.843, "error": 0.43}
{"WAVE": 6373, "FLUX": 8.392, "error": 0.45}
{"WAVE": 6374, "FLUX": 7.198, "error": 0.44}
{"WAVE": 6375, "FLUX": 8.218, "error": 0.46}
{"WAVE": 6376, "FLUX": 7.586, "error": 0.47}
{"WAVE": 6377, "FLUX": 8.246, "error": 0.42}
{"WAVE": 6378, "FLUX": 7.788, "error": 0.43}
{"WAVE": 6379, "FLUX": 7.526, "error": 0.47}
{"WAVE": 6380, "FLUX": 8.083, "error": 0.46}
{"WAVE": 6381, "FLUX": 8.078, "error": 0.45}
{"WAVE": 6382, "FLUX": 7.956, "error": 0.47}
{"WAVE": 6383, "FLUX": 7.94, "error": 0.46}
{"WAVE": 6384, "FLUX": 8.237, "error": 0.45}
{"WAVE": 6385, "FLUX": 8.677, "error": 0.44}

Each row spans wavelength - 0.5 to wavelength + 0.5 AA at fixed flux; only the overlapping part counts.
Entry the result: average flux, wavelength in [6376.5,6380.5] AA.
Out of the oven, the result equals 7.91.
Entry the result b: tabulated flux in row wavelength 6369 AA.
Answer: 7.769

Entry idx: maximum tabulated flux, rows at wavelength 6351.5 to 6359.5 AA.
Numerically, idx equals 8.239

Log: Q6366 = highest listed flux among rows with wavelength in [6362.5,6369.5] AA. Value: 7.938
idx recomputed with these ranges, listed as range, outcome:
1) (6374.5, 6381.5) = 8.246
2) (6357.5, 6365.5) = 8.093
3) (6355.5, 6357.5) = 7.791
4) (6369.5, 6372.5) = 8.343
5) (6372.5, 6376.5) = 8.392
